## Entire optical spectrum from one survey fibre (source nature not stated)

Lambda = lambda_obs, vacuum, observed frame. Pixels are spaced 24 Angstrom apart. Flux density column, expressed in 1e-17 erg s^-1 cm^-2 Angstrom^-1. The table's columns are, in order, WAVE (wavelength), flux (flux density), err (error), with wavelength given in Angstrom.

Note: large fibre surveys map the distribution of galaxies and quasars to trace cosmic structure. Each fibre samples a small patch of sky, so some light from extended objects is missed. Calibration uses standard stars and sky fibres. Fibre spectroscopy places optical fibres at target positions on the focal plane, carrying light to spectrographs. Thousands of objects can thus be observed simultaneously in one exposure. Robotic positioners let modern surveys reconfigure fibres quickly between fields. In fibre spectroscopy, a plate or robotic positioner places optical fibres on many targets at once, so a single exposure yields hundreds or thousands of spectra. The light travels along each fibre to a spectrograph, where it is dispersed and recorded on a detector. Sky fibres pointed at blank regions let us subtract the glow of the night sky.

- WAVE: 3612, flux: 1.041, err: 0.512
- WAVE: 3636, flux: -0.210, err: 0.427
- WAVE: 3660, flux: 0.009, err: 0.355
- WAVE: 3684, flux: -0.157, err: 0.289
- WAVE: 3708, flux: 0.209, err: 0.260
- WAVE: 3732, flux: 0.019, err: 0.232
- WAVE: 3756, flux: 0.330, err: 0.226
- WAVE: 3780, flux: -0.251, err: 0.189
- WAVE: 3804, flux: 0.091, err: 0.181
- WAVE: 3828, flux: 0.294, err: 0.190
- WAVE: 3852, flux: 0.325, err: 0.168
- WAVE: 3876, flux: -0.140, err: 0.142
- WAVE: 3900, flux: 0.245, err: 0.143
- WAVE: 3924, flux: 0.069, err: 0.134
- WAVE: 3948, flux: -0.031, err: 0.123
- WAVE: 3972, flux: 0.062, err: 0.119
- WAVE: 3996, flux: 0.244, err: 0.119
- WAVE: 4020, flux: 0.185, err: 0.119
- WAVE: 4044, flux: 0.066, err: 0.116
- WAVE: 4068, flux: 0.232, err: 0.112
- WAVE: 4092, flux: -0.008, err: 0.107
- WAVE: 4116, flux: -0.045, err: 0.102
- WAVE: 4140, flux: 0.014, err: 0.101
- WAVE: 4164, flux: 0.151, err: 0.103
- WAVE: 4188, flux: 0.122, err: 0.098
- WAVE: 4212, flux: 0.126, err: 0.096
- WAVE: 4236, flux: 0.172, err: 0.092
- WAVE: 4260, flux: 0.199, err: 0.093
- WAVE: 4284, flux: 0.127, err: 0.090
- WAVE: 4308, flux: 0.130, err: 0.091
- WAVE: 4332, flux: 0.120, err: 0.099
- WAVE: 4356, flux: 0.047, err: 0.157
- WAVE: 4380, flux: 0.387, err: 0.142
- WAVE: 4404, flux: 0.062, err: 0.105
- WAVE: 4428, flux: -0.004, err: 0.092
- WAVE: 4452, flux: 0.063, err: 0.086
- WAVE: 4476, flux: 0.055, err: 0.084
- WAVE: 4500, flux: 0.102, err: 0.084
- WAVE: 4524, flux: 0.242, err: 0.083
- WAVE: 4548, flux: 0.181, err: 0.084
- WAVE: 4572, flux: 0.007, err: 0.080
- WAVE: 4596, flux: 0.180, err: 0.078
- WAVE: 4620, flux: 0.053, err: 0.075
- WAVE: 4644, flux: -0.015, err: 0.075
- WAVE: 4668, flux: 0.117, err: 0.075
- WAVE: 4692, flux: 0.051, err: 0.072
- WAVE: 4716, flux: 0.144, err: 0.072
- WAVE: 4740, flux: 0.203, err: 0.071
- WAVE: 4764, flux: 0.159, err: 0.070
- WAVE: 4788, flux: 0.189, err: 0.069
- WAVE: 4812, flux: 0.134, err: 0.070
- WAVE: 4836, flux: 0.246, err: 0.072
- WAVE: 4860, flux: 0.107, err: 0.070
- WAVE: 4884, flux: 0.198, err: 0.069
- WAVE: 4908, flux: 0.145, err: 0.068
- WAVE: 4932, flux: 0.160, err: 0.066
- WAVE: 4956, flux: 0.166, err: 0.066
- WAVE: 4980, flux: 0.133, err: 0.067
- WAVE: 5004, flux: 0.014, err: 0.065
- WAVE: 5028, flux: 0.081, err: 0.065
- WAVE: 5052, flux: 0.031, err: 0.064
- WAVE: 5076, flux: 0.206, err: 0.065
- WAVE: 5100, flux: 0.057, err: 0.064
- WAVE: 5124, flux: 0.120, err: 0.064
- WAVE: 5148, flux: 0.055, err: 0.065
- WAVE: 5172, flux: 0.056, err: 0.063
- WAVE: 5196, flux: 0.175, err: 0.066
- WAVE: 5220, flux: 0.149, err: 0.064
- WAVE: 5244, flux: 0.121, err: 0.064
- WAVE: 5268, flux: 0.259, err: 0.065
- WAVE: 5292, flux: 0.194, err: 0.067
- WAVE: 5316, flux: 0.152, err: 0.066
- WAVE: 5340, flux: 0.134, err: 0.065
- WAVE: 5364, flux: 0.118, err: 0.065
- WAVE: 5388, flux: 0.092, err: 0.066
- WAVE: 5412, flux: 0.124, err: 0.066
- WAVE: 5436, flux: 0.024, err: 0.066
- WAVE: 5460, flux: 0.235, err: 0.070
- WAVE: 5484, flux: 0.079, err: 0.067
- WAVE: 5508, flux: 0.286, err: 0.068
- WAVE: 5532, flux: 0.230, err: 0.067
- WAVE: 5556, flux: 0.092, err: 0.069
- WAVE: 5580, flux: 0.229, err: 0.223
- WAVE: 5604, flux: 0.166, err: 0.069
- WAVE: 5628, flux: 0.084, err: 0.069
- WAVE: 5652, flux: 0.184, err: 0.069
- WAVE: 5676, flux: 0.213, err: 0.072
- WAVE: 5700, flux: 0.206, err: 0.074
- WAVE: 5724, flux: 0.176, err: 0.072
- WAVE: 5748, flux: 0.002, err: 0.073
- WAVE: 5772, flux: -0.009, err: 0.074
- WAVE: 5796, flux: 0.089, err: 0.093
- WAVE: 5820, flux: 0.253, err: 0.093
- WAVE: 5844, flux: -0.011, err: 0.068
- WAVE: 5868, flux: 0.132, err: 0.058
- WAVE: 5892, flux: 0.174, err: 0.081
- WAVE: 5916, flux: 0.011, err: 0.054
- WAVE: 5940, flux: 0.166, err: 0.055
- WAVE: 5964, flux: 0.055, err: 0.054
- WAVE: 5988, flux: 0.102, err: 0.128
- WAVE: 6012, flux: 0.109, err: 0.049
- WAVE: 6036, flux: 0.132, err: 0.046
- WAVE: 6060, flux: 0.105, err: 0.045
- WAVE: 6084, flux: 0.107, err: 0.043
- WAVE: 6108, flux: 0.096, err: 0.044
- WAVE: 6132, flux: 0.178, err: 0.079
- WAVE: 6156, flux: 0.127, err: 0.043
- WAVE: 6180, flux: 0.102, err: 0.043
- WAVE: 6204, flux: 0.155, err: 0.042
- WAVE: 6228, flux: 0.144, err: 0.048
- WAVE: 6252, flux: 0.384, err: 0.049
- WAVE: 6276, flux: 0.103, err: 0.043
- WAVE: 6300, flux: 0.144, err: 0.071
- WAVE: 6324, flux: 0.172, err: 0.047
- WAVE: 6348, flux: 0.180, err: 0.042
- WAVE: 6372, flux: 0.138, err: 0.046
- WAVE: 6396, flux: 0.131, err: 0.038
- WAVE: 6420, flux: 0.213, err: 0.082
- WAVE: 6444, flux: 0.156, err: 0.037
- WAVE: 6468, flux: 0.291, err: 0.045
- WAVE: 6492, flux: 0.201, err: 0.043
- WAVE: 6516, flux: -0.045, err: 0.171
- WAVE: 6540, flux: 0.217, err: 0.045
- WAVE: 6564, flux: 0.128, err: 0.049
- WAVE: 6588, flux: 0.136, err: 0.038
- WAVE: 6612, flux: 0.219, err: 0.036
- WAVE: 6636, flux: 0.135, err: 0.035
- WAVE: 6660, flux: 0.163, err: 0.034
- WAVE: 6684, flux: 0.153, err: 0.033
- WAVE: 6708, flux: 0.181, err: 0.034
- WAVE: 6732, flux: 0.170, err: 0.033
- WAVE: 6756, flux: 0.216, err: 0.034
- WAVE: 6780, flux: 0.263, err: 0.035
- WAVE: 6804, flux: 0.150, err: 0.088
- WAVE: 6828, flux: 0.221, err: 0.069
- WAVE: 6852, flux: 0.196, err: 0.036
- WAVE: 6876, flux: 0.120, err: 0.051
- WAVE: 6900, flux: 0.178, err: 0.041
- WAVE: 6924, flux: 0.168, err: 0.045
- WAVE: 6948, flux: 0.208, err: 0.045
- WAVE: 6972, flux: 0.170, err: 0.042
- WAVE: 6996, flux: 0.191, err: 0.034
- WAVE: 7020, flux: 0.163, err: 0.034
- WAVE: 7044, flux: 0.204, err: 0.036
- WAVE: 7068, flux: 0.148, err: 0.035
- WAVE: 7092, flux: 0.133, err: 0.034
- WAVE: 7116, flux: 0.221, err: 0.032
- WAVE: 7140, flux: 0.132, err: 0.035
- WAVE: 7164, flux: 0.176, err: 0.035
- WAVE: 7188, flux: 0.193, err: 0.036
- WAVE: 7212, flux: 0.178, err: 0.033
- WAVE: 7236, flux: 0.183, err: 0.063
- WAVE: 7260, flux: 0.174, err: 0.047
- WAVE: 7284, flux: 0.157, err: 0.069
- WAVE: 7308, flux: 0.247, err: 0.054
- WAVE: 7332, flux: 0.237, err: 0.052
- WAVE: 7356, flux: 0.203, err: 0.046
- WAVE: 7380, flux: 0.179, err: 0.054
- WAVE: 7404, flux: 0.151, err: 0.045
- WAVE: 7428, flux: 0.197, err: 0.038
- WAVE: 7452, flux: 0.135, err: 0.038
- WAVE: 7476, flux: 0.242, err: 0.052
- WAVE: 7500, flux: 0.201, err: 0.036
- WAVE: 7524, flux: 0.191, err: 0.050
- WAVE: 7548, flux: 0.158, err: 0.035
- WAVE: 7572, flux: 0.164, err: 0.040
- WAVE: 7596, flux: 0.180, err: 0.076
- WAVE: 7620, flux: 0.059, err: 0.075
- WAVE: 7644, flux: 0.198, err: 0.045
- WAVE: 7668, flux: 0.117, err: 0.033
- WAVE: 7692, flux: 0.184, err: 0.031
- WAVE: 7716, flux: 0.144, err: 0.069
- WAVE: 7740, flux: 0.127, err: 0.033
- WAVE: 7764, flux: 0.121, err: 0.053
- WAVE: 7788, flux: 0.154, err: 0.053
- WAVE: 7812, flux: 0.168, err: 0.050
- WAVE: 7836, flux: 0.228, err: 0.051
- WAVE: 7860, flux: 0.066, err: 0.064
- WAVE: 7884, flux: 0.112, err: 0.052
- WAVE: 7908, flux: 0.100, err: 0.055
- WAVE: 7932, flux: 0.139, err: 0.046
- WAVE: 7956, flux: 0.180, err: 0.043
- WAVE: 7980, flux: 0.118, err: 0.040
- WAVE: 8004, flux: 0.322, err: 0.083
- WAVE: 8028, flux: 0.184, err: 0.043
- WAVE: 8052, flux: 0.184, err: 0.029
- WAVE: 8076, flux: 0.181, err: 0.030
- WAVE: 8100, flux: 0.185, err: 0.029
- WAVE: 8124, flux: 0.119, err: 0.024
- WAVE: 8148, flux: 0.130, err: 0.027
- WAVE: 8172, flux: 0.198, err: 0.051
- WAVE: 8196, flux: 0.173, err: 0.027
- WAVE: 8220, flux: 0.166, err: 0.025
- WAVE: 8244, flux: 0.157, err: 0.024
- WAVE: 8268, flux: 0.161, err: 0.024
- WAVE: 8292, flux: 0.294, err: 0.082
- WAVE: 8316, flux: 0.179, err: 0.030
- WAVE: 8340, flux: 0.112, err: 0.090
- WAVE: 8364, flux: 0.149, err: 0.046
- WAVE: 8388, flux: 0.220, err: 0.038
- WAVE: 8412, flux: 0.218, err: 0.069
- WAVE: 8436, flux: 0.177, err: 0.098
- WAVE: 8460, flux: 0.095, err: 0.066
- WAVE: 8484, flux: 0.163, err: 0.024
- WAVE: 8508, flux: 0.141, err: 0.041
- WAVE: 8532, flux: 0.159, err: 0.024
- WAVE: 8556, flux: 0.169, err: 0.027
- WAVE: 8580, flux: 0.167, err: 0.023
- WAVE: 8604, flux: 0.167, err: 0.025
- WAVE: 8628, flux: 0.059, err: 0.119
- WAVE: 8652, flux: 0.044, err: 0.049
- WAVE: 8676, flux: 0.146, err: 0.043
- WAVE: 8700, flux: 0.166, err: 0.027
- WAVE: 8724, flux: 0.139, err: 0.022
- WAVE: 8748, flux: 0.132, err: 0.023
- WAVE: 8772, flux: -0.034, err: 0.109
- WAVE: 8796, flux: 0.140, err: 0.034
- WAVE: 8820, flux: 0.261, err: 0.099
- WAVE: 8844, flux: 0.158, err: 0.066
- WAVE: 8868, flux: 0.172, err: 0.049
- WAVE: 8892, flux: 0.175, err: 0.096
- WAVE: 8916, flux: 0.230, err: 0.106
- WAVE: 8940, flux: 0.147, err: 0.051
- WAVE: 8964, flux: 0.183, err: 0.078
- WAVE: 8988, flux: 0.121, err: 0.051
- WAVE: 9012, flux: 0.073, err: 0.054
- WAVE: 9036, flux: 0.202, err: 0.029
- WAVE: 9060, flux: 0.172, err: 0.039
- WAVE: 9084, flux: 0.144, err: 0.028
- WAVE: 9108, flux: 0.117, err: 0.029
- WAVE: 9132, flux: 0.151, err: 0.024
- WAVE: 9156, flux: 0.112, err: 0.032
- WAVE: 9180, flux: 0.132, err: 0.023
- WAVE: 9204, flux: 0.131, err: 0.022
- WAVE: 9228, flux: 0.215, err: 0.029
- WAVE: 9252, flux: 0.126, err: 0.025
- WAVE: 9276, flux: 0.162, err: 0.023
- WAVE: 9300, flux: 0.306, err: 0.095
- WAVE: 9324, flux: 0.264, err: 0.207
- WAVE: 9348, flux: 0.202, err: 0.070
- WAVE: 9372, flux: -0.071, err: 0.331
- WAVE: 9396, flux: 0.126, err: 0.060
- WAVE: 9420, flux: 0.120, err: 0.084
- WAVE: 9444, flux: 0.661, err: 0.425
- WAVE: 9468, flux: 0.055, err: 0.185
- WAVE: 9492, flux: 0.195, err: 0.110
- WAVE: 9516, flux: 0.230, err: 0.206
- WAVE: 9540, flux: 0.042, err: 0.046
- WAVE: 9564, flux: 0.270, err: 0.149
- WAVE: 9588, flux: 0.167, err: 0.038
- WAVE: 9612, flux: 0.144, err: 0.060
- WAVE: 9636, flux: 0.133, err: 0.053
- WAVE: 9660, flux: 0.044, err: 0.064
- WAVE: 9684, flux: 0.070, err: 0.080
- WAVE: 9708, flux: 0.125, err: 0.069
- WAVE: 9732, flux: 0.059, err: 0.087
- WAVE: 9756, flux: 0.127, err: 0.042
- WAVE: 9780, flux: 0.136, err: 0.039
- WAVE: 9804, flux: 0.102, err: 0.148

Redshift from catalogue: 0.67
